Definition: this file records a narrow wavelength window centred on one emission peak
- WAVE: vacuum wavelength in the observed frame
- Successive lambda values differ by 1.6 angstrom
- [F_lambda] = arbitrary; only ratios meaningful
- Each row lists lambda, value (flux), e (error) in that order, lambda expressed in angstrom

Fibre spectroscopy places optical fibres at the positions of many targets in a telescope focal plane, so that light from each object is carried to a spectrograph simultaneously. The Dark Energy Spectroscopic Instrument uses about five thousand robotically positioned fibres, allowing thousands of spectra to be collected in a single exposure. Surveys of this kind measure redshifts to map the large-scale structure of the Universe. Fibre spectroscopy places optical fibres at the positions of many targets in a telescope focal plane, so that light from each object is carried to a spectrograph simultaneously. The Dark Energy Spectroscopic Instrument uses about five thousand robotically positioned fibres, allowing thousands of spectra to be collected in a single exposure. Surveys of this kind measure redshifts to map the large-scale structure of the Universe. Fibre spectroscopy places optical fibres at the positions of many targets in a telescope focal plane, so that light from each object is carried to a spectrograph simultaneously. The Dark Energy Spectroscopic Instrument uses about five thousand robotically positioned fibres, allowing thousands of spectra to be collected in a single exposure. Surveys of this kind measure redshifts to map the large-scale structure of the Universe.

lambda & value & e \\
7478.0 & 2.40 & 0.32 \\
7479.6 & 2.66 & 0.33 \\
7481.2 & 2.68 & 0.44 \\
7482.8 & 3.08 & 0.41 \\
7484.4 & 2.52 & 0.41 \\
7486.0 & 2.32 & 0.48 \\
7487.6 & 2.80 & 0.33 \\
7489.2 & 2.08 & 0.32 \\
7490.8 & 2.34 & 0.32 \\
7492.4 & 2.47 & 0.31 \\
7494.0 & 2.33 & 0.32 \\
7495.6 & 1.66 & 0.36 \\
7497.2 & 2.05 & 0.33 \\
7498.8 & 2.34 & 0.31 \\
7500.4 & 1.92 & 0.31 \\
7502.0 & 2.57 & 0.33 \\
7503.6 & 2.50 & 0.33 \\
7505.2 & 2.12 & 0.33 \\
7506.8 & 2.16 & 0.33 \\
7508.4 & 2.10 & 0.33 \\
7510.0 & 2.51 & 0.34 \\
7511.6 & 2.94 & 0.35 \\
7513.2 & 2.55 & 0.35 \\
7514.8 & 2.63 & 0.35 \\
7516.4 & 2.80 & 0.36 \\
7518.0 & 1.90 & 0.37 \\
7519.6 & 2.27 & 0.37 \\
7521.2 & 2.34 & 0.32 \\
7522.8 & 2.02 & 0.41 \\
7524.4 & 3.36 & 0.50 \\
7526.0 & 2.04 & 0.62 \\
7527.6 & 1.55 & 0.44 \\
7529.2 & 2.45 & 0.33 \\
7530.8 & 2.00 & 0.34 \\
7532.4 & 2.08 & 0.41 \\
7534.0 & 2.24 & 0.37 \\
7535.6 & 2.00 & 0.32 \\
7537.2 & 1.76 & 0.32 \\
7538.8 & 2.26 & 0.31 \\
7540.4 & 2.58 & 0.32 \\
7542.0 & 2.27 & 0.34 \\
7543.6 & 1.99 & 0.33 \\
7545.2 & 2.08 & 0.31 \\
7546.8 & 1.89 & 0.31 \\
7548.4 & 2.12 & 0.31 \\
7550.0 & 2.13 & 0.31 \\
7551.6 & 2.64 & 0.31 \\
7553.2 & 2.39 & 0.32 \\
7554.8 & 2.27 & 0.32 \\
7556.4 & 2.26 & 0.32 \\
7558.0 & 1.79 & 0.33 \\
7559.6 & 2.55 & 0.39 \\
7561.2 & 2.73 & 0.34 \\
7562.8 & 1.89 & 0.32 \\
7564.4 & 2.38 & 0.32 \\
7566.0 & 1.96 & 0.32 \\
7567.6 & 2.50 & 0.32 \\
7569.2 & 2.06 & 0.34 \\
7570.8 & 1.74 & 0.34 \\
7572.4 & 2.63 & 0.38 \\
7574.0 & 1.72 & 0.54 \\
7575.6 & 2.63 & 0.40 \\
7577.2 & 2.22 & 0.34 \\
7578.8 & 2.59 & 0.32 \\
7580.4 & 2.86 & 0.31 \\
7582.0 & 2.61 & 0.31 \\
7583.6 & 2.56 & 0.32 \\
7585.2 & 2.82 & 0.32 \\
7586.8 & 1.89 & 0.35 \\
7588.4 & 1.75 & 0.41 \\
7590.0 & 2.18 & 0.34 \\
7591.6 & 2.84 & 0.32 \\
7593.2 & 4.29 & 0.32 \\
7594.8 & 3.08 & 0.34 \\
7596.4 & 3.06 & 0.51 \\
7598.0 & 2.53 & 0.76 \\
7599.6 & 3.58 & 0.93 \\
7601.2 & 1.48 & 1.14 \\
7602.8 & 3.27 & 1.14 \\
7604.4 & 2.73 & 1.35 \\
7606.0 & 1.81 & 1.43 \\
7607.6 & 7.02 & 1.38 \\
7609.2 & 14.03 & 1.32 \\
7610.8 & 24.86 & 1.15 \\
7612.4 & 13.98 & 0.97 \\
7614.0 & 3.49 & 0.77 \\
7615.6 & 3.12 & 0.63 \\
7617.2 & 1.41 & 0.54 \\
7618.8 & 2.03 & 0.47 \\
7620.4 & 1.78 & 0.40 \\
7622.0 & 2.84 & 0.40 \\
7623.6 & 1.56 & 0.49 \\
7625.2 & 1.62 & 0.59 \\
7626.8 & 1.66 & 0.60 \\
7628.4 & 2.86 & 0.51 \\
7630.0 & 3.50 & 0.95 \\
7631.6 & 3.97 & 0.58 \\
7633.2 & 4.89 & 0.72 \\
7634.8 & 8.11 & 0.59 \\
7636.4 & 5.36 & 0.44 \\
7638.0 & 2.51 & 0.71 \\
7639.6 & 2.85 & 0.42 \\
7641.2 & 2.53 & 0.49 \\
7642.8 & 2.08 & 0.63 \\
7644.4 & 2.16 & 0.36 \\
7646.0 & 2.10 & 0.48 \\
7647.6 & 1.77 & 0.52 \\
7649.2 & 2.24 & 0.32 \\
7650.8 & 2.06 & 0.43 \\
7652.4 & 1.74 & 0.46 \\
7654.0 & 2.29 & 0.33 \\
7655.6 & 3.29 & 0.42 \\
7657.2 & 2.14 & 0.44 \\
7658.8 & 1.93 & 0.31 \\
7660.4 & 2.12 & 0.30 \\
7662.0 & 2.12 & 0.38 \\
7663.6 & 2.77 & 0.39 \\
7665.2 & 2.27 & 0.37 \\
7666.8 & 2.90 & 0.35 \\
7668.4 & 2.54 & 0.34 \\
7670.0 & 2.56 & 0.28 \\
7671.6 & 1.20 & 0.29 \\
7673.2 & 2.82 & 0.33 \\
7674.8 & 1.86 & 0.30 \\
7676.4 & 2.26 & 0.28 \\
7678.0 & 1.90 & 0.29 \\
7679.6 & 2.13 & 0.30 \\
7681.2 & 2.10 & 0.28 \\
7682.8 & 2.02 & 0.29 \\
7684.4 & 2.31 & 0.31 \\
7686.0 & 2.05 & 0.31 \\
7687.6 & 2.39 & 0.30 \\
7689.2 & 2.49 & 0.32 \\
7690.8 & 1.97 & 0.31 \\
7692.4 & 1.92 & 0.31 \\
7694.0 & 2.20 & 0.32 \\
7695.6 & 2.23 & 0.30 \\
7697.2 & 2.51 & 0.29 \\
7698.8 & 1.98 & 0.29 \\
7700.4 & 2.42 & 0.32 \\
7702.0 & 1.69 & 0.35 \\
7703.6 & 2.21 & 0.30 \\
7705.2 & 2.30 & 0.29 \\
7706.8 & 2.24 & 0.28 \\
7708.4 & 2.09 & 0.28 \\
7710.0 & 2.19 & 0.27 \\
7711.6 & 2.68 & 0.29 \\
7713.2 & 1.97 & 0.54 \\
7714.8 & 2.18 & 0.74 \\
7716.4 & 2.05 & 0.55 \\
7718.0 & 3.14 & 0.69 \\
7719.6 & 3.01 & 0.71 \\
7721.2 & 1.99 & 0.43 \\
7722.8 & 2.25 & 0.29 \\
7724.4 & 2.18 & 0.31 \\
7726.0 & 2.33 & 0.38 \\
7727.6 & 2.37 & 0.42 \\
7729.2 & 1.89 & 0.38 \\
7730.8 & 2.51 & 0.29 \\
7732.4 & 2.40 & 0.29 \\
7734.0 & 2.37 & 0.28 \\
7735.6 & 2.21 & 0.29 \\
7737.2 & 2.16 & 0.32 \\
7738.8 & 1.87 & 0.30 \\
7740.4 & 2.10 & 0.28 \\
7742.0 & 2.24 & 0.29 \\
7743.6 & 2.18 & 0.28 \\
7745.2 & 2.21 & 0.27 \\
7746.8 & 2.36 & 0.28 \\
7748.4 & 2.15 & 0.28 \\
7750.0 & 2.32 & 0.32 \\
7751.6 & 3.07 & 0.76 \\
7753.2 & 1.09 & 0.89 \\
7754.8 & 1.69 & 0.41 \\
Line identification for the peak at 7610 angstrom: Halpha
